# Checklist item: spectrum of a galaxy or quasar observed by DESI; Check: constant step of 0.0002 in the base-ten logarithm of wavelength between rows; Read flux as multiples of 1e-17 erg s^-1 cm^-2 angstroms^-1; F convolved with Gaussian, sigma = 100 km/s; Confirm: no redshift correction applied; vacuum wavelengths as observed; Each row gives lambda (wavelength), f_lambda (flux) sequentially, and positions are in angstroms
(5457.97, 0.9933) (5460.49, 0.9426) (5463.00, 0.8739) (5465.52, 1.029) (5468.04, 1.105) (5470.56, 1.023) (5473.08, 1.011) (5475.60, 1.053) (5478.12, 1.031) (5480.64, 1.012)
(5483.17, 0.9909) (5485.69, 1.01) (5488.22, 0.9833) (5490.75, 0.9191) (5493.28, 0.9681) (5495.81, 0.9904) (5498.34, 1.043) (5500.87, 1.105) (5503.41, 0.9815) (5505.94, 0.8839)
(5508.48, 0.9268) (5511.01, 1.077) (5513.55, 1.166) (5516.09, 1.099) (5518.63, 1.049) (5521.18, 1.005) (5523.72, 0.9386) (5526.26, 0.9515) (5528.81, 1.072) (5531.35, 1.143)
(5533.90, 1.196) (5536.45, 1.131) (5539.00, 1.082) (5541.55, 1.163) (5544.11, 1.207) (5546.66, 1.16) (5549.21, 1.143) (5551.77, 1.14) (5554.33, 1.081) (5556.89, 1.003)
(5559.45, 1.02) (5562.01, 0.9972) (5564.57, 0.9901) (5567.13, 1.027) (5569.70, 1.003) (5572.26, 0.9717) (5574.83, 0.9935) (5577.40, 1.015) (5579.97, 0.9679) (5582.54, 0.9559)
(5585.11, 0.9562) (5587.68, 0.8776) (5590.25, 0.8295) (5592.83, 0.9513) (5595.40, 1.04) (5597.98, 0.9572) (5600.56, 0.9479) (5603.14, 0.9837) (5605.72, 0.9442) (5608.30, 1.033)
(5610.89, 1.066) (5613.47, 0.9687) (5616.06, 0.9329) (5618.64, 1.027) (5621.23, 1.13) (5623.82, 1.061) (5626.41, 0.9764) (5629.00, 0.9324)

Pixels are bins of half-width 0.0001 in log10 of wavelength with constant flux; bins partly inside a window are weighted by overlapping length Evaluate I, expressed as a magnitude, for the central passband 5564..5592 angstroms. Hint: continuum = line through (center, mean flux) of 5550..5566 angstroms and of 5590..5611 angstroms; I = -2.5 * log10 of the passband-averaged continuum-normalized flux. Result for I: 0.05 mag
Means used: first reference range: 1.04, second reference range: 0.974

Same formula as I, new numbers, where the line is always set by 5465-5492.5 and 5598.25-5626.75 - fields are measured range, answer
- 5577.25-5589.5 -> 0.071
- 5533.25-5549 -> -0.145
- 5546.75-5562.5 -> -0.068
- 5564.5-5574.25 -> 0.011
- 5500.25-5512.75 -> 0.018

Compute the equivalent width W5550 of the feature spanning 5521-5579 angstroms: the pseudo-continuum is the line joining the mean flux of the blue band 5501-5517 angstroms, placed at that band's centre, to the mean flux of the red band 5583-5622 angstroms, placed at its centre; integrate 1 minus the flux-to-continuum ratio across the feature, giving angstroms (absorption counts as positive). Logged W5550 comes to -3.4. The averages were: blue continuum 1.03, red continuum 0.974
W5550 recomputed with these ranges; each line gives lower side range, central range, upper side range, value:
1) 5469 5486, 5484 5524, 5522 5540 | 1.4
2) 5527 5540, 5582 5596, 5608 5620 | 1.5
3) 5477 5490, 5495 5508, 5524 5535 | 0.4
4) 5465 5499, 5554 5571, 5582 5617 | -0.6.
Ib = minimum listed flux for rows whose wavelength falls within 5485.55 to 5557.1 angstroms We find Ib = 0.8839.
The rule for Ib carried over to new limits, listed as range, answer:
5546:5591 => 0.8295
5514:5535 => 0.9386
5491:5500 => 0.9681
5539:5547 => 1.082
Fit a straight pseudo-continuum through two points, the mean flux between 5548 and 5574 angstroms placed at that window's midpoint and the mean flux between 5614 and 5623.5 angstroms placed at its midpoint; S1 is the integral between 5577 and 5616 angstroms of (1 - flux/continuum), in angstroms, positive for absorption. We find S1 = 2.5 angstroms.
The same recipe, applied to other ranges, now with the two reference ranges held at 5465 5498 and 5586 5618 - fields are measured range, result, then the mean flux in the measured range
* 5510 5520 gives -1.01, 1.1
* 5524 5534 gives -0.73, 1.06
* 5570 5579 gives -0.19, 0.993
